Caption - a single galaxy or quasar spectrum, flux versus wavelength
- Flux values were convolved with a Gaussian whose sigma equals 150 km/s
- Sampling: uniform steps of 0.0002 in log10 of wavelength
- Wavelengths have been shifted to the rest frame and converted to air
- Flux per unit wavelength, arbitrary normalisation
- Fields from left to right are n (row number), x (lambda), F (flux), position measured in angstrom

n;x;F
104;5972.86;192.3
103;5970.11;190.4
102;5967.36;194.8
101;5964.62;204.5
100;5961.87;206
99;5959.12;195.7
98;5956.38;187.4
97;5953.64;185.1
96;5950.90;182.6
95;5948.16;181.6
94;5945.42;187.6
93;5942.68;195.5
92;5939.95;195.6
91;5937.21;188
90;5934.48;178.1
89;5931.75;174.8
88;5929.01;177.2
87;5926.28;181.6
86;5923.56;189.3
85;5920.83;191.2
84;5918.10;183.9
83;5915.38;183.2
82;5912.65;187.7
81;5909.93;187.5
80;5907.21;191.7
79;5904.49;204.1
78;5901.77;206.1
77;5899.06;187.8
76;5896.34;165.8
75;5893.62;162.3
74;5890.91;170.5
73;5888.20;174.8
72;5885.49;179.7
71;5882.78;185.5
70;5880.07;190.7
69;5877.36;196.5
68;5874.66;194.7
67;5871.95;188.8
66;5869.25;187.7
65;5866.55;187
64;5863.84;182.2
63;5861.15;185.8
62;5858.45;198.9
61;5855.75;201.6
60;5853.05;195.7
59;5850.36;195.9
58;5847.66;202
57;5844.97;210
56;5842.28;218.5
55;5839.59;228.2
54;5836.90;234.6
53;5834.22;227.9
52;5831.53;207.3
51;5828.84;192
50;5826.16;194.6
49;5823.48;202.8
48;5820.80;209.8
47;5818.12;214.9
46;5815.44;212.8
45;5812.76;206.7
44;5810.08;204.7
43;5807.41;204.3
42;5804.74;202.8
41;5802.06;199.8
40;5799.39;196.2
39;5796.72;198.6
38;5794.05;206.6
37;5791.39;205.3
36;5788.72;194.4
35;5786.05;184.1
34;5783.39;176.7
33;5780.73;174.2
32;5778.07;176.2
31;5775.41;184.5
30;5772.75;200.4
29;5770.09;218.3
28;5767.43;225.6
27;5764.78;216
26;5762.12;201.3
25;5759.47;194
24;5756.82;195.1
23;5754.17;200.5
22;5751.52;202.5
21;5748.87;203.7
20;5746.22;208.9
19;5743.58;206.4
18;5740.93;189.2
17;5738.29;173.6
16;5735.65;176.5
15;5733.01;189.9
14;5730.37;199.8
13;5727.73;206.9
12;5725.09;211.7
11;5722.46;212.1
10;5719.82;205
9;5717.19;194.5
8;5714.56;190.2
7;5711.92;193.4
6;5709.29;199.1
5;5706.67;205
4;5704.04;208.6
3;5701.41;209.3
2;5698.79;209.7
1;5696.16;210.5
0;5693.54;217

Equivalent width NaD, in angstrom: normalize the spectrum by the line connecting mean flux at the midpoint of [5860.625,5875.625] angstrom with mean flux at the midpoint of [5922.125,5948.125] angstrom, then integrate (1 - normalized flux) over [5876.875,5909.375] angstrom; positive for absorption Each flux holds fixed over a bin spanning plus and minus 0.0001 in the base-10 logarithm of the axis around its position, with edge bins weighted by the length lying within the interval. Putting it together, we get 0.4 angstrom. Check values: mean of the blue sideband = 188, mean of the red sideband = 185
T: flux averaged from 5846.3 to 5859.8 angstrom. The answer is 199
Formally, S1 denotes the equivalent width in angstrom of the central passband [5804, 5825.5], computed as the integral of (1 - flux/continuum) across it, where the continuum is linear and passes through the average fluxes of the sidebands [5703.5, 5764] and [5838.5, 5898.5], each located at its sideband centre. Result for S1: -1.5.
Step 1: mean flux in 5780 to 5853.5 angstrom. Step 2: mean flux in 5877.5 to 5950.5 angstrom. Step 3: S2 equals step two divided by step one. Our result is 0.91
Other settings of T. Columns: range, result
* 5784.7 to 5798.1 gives 198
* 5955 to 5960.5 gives 192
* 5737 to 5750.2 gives 196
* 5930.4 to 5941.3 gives 184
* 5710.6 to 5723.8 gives 199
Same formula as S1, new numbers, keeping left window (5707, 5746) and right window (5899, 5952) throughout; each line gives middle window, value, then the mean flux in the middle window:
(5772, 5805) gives 0.38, 192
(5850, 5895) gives 0.83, 187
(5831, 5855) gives -2.71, 213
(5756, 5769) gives -0.79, 207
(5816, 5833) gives -1.04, 204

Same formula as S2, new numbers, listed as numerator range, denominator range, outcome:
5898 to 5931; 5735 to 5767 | 0.95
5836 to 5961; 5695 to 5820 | 0.95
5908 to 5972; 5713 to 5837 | 0.94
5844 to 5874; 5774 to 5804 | 1.02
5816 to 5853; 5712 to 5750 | 1.06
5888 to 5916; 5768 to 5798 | 0.95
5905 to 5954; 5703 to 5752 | 0.94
